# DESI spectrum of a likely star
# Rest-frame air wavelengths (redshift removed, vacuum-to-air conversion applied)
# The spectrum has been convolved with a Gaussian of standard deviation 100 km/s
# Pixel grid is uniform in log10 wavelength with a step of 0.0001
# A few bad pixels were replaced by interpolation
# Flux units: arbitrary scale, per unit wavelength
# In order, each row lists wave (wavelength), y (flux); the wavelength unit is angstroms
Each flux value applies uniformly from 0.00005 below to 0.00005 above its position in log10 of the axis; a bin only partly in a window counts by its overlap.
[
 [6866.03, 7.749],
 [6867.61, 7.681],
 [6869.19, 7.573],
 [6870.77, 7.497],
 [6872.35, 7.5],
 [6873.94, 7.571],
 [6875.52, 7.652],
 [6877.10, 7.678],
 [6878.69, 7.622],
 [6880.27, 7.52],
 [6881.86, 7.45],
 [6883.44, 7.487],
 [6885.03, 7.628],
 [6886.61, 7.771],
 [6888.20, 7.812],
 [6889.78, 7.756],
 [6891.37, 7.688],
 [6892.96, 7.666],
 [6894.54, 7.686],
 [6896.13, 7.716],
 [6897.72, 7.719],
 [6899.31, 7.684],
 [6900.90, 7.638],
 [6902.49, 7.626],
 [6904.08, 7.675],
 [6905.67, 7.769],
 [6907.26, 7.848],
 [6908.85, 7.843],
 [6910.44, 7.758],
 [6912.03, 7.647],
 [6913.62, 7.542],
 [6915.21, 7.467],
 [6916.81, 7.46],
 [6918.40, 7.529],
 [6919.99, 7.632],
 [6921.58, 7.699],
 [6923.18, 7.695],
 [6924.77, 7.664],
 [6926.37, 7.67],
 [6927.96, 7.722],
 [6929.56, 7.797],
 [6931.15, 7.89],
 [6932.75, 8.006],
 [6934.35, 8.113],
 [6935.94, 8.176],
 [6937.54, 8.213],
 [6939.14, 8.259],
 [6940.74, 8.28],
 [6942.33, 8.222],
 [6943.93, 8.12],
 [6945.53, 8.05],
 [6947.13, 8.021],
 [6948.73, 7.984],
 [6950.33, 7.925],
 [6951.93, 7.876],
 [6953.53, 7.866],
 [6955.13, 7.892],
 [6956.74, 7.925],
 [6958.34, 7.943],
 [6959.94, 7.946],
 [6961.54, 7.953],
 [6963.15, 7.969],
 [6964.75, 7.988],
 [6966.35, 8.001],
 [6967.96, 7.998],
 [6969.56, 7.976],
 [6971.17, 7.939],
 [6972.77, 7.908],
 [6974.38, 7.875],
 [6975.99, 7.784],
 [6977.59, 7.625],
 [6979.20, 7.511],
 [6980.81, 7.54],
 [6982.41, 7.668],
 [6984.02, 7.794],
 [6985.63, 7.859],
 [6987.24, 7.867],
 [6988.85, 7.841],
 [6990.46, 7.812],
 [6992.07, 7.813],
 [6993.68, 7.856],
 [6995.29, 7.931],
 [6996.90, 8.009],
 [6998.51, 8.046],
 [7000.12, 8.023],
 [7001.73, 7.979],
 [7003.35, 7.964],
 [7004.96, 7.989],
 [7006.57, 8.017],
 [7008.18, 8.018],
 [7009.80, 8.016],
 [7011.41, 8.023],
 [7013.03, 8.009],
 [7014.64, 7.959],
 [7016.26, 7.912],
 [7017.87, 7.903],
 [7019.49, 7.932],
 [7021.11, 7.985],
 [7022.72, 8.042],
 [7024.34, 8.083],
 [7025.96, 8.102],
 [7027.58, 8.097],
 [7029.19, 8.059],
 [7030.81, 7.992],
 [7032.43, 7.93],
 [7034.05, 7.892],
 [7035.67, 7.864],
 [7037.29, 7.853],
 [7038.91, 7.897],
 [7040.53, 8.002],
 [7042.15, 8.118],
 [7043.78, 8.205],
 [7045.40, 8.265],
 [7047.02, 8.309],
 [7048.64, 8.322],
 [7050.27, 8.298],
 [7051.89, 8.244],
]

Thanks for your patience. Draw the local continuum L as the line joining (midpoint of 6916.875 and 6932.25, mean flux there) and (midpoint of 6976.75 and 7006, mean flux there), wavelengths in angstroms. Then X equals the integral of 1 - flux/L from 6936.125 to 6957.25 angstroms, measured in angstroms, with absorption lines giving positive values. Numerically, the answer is -0.8 angstroms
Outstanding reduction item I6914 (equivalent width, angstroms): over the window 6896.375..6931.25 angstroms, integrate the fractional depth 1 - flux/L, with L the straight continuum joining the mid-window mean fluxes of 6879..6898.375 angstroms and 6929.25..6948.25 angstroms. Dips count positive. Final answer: 0.90 angstroms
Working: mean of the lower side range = 7.66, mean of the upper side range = 8.1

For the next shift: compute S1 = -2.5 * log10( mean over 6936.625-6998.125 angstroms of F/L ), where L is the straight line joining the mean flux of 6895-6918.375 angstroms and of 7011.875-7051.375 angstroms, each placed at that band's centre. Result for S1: -0.010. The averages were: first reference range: 7.66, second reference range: 8.04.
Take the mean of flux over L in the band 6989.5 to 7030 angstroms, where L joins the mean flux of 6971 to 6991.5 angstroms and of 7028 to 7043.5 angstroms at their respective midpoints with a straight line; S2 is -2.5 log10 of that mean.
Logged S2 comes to -0.02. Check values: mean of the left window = 7.77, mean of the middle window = 7.98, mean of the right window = 7.97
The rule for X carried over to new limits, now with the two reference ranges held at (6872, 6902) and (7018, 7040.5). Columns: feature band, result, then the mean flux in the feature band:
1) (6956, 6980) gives -0.2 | 7.89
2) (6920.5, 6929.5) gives 0.0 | 7.69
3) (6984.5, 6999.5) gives 0.0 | 7.89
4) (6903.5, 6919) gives 0.1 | 7.66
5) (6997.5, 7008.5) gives -0.1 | 8.01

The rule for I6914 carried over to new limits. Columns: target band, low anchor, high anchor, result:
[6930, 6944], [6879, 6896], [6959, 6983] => -0.7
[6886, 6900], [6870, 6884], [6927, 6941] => -0.1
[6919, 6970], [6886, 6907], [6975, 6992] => -1.5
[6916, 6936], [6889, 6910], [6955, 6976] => 0.1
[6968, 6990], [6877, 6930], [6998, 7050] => 0.3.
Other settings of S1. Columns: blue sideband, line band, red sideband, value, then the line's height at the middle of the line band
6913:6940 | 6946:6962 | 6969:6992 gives -0.02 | 7.79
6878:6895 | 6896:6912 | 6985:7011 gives 0.00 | 7.69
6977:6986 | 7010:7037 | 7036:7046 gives -0.01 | 7.93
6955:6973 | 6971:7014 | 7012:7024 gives 0.01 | 7.96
